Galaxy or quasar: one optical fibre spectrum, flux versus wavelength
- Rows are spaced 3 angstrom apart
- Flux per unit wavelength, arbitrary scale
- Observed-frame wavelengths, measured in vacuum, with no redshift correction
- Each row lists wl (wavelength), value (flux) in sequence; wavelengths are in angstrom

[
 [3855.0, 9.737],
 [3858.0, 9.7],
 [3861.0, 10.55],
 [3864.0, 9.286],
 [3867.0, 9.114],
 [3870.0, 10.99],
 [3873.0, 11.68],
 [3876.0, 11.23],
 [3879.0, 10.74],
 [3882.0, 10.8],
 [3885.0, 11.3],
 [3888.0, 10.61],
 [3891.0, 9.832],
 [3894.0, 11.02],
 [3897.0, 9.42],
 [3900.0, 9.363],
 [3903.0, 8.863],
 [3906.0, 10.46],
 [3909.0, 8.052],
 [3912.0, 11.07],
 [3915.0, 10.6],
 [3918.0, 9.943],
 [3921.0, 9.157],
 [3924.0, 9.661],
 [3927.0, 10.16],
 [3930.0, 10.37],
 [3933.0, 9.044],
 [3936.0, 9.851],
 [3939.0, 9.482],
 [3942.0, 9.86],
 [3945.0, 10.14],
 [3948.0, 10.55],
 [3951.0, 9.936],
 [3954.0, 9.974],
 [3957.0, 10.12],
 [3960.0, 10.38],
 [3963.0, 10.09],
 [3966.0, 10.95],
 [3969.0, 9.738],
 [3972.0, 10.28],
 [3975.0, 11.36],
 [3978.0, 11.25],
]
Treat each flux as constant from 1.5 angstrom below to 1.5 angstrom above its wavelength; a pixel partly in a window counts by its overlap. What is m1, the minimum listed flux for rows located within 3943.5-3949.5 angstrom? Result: 10.14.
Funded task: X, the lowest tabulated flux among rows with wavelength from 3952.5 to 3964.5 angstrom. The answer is 9.974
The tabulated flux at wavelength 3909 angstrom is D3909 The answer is 8.052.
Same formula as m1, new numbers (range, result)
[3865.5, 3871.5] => 9.114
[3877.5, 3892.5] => 9.832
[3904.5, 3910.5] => 8.052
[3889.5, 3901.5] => 9.363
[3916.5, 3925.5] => 9.157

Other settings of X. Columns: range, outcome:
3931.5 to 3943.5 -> 9.044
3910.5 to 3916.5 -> 10.6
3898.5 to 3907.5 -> 8.863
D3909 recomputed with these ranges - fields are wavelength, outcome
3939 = 9.482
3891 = 9.832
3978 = 11.25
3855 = 9.737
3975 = 11.36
